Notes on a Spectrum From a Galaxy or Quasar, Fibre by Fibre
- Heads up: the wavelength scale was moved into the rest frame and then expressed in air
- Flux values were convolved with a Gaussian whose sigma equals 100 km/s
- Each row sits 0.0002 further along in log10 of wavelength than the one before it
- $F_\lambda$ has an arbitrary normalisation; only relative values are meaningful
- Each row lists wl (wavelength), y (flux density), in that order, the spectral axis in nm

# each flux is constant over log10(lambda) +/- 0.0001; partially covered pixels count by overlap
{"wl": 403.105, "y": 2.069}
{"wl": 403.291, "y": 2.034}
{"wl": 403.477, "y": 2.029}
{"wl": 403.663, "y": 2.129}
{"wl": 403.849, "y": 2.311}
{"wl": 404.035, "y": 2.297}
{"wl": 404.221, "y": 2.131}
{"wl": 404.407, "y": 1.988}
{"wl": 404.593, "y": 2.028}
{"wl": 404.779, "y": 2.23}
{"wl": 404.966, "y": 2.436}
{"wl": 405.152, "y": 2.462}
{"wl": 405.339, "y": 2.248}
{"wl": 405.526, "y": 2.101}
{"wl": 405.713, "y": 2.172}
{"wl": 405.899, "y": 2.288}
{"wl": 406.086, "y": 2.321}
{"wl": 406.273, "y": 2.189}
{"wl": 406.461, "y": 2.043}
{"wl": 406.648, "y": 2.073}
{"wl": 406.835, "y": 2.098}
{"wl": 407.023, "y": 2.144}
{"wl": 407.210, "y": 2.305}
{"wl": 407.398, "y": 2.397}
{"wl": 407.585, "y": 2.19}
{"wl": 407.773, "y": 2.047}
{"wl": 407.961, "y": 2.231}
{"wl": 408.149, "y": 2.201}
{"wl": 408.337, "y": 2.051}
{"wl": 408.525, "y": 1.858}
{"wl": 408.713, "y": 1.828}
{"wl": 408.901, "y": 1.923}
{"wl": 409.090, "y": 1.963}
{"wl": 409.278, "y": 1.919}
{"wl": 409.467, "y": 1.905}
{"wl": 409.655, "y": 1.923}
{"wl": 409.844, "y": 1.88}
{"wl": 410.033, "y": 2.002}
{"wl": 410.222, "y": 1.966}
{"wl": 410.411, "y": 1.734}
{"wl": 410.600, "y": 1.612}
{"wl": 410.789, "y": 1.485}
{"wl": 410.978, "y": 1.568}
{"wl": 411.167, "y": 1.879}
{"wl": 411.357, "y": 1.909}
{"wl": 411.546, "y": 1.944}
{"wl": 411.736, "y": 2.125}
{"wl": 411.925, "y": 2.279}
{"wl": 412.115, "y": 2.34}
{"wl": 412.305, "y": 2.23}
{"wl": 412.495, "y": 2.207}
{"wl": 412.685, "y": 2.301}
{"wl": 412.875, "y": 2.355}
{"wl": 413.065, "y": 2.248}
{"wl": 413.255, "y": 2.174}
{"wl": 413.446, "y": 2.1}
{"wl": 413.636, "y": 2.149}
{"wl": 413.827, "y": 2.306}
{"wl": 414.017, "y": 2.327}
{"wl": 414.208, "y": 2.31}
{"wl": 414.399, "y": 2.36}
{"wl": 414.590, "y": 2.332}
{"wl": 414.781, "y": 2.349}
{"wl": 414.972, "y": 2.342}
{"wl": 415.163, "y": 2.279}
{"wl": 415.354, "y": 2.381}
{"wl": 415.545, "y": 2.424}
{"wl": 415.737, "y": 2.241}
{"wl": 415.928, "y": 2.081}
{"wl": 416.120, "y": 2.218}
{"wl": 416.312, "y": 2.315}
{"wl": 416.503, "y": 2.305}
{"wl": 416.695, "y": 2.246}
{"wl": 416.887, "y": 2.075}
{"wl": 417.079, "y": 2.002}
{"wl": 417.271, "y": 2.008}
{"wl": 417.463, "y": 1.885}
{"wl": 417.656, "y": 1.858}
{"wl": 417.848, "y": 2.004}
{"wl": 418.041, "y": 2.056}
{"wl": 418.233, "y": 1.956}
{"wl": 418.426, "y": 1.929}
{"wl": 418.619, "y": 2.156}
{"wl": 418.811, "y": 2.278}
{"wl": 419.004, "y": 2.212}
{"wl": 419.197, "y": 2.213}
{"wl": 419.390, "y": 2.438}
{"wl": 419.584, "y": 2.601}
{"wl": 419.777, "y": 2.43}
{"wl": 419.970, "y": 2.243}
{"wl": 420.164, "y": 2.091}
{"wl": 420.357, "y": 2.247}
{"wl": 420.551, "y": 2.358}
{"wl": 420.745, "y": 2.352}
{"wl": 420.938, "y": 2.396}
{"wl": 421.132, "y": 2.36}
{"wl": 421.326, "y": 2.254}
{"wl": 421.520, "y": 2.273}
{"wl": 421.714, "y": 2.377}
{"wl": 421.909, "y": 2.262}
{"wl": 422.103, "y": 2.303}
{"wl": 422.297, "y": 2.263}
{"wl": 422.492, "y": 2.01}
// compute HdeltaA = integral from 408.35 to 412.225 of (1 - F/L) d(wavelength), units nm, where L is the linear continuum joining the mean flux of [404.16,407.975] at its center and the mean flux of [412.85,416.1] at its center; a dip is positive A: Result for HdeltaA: 0.57 nm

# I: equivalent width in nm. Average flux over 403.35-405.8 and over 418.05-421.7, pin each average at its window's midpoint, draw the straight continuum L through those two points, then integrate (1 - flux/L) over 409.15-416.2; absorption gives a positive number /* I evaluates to 0.376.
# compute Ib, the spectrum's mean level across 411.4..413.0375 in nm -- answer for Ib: 2.21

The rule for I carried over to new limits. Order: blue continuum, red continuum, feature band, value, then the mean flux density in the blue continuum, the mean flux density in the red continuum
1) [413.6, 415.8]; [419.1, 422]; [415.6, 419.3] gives 0.34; 2.32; 2.33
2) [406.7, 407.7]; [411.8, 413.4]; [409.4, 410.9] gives 0.29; 2.22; 2.26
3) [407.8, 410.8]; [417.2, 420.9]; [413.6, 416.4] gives -0.31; 1.92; 2.18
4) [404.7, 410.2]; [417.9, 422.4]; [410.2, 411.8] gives 0.27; 2.12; 2.26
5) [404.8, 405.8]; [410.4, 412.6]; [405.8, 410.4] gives 0.14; 2.28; 1.95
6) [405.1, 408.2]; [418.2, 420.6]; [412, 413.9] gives -0.01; 2.2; 2.25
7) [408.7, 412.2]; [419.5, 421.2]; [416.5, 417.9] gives 0.11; 1.91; 2.34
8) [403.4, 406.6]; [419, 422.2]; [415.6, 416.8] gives 0.02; 2.2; 2.32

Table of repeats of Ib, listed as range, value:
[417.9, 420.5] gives 2.22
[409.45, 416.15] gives 2.12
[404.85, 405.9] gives 2.28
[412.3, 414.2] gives 2.24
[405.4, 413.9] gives 2.07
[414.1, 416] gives 2.31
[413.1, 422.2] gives 2.23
